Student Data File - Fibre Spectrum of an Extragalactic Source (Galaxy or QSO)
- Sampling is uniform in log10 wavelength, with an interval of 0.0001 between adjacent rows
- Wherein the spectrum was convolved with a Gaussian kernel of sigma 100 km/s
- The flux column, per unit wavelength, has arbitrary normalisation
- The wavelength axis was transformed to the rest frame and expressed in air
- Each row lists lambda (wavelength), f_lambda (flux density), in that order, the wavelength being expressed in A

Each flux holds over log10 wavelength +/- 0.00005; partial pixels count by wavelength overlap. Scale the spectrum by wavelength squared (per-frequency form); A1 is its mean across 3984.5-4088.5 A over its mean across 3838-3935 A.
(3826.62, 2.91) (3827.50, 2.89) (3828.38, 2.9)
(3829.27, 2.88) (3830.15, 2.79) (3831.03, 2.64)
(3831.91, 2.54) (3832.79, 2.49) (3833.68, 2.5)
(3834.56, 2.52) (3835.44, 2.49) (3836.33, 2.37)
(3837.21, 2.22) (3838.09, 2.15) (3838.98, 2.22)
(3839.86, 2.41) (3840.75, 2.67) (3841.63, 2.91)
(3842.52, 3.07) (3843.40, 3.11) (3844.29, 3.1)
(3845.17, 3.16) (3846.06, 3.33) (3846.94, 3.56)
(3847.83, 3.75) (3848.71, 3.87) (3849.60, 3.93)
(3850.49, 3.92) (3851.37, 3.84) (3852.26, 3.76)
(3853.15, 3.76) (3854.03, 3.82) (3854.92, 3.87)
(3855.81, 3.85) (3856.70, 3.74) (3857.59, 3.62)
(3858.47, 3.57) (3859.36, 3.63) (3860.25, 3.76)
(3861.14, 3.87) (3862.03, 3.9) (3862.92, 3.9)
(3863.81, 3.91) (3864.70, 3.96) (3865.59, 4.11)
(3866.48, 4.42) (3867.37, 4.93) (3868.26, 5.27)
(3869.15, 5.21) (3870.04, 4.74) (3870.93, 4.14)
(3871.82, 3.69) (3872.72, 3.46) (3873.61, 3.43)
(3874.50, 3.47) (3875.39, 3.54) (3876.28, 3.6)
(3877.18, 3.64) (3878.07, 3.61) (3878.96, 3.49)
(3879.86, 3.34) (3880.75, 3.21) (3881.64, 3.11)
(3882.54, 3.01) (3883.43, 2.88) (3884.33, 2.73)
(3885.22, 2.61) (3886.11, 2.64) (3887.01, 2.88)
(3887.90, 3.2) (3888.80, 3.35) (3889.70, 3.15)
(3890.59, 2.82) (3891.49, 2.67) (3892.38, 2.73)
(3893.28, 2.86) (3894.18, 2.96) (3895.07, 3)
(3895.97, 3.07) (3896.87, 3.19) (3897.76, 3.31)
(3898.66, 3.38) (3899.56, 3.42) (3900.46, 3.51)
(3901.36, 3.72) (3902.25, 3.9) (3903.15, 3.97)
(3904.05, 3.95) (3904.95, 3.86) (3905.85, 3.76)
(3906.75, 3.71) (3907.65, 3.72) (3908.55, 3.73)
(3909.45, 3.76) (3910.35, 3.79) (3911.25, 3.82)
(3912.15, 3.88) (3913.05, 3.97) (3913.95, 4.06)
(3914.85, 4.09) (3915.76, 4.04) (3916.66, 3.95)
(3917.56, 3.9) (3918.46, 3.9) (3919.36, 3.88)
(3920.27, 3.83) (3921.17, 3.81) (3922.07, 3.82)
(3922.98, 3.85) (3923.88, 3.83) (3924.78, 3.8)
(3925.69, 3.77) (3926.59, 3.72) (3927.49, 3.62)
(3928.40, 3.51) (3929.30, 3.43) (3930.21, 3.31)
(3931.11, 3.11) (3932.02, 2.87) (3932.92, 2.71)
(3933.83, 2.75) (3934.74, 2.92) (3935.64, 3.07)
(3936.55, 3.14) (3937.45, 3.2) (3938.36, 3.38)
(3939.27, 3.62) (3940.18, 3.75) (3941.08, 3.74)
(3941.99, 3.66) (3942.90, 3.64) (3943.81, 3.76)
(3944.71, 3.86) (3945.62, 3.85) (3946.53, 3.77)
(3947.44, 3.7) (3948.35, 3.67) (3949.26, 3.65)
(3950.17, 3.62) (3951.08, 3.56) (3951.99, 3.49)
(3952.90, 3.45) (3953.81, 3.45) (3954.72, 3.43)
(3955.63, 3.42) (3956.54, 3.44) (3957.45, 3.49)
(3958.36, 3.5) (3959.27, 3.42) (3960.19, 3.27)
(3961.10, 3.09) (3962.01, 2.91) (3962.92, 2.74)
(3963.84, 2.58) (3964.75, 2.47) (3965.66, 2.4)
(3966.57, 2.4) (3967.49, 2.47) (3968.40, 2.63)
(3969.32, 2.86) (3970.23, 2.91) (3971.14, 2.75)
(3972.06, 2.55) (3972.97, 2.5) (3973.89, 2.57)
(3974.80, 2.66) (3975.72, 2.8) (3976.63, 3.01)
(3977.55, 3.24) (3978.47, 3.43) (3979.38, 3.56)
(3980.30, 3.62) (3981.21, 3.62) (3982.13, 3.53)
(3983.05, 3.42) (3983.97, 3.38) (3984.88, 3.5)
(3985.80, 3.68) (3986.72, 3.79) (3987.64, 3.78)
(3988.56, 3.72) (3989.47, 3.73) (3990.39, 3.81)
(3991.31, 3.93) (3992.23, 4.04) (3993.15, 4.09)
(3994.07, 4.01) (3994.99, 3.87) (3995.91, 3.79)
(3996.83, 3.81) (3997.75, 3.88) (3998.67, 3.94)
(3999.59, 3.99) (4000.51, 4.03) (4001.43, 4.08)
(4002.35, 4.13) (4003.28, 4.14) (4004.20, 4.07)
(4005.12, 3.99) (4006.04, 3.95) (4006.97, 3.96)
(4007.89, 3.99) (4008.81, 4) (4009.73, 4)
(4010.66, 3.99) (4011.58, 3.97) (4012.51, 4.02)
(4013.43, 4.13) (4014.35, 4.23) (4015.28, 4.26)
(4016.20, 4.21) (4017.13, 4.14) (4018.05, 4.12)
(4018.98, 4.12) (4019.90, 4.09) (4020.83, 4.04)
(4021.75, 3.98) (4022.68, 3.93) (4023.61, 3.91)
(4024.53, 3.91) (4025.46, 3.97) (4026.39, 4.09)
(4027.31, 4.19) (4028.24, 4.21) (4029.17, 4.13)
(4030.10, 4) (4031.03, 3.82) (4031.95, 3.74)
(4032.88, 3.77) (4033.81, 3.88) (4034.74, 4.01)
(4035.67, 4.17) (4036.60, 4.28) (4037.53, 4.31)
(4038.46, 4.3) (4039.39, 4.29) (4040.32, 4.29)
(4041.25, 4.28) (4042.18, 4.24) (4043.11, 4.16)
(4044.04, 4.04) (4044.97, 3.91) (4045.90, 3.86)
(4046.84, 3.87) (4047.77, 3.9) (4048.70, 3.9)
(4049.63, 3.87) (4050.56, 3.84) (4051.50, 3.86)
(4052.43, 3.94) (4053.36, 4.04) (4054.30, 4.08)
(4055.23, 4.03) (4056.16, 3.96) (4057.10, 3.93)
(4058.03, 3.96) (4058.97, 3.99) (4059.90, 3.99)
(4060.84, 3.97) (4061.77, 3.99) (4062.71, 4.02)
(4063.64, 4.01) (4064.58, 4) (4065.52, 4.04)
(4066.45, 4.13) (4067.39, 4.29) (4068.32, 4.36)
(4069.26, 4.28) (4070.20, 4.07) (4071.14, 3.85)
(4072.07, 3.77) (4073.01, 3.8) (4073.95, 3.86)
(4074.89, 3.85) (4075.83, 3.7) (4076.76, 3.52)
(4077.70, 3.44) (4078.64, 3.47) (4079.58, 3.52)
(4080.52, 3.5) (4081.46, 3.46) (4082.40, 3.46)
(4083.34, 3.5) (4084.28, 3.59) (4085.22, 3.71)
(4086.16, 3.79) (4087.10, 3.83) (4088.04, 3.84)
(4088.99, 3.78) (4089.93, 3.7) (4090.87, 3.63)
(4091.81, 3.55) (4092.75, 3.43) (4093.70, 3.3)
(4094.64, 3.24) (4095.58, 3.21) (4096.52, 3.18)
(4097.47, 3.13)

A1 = 1.20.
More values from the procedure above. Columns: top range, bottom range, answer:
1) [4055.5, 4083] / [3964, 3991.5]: 1.29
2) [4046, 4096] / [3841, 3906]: 1.18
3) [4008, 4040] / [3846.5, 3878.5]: 1.13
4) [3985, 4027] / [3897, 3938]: 1.15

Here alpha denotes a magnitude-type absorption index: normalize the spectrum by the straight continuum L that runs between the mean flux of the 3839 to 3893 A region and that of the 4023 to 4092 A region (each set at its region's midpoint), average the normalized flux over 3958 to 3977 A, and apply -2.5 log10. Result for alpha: 0.32 mag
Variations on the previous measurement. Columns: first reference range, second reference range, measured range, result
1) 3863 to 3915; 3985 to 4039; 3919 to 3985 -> 0.149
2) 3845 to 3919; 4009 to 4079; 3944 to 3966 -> 0.136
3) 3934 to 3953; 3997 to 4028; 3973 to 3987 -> 0.159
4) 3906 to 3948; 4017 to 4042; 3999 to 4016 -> -0.020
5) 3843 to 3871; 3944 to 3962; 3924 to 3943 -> 0.072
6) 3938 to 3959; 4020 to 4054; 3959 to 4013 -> 0.097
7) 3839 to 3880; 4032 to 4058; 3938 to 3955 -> 0.066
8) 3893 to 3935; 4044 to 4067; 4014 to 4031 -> -0.054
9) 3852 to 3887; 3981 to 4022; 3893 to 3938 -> 0.066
